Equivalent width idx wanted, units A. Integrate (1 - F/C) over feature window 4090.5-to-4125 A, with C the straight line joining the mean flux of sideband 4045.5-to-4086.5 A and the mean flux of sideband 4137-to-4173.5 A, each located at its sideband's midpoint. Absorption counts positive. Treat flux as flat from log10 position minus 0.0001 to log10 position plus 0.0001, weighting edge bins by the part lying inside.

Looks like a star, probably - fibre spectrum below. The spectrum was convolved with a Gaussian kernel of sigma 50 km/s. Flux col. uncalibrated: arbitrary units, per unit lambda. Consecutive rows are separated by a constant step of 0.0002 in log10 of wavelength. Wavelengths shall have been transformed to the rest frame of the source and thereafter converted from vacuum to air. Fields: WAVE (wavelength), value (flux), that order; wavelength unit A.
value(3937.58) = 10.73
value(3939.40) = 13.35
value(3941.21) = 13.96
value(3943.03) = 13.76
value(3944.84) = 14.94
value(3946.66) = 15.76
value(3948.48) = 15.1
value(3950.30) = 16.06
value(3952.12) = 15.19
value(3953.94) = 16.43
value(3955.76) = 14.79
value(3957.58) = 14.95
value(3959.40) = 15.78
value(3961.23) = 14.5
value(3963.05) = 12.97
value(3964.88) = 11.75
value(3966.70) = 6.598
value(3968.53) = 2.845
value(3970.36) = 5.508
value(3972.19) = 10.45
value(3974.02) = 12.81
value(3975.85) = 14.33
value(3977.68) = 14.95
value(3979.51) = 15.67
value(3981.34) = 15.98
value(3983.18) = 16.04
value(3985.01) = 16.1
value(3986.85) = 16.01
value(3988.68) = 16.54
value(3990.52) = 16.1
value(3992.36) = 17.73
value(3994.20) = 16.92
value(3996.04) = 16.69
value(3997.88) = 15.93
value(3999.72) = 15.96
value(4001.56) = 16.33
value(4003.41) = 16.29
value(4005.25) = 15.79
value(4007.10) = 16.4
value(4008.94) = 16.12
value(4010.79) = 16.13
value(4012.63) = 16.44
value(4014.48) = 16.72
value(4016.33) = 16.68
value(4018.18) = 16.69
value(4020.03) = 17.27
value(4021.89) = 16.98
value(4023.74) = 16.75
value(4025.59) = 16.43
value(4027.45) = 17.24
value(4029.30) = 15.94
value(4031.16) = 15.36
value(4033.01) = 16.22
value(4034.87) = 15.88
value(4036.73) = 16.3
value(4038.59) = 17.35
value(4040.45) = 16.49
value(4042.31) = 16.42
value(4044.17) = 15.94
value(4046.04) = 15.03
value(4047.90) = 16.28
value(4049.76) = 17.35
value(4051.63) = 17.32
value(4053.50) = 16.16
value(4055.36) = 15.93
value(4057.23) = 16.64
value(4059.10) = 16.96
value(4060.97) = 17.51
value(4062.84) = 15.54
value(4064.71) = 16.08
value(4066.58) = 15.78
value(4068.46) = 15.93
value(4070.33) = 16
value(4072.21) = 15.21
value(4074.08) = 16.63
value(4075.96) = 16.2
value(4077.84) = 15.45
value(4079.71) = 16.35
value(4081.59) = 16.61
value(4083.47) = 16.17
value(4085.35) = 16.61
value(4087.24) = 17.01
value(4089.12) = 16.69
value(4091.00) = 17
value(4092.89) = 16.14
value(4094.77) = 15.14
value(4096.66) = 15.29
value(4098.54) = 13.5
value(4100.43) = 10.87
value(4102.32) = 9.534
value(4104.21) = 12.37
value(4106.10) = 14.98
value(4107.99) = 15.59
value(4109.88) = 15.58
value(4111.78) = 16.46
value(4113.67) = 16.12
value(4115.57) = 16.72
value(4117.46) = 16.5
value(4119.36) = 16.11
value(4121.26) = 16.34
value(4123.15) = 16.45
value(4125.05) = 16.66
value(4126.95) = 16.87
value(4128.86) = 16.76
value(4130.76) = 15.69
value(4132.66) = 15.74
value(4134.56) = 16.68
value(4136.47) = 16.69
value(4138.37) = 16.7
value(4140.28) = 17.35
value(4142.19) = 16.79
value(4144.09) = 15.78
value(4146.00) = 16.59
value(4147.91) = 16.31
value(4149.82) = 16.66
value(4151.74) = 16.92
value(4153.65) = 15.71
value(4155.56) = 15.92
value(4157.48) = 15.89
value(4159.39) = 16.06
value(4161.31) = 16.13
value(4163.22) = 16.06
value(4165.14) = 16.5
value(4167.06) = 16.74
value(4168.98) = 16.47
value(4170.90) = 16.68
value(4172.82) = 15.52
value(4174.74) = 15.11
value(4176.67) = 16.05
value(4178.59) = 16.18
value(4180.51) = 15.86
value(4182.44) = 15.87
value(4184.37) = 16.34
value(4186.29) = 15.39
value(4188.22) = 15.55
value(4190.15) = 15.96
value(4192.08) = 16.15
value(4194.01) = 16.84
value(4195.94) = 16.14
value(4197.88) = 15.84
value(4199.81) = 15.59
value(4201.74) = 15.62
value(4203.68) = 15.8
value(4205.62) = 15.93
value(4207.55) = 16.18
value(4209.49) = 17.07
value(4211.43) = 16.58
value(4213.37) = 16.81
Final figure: 2.67 A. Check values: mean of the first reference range 16.3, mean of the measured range 15.1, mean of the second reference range 16.4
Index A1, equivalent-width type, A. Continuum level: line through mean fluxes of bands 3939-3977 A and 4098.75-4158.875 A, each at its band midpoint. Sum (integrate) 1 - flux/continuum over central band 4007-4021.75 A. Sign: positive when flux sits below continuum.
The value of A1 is -2.9 A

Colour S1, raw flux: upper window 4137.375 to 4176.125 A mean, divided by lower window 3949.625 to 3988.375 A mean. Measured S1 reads 1.22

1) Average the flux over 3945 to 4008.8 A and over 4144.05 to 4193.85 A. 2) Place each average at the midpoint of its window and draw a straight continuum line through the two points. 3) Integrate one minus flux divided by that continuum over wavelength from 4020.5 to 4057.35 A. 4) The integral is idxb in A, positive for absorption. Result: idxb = -3.4 A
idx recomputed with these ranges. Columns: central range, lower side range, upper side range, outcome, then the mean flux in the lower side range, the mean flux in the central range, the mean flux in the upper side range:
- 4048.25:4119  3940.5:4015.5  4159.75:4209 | -1.8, 14.6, 15.7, 16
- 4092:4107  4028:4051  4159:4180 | 2.5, 16.2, 13.5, 16.1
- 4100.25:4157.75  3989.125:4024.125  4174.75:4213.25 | 1.2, 16.5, 15.9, 16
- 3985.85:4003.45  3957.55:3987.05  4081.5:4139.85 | -4.5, 12.6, 16.5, 15.7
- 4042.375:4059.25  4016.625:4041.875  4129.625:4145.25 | 0.1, 16.5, 16.4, 16.4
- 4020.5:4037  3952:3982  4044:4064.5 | -1.2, 12.6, 16.4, 16.4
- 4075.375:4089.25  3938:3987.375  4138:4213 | -1.3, 13.5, 16.4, 16.2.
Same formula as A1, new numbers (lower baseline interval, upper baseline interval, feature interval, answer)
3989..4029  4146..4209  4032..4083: 0.41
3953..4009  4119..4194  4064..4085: -0.95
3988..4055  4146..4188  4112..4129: -0.28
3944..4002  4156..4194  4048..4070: -2.07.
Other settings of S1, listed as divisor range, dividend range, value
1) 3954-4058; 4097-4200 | 1.03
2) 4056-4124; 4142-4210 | 1.03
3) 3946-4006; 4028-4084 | 1.13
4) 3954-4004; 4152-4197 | 1.14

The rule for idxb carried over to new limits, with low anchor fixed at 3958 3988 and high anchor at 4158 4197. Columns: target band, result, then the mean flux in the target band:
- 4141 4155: -0.7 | 16.4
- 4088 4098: -0.9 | 16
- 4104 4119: -0.7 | 15.7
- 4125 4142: -1.4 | 16.6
